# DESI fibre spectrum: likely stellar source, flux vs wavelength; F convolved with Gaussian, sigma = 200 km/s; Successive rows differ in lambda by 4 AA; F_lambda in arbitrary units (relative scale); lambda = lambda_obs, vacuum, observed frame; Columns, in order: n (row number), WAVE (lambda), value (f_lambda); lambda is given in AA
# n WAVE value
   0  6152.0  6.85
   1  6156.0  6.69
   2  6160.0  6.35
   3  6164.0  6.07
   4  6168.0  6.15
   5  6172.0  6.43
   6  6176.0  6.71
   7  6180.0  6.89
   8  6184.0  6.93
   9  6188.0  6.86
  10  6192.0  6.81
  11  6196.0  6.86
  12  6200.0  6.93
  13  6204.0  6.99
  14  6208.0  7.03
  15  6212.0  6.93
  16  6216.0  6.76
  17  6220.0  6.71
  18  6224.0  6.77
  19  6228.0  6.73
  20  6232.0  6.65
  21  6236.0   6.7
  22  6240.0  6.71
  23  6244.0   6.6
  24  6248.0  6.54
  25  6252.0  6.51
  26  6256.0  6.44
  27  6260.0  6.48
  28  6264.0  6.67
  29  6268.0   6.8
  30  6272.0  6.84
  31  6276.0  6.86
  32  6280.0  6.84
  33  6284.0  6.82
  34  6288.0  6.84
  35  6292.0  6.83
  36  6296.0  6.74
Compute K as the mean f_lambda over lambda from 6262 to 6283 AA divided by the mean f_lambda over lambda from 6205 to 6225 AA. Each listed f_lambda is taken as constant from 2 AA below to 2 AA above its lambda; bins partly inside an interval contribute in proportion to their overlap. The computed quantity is 0.99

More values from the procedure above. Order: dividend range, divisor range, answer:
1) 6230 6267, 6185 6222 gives 0.96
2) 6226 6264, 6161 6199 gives 0.99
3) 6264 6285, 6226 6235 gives 1.02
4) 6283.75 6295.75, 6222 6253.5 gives 1.02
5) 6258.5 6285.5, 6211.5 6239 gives 1.00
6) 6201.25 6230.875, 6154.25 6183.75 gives 1.05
